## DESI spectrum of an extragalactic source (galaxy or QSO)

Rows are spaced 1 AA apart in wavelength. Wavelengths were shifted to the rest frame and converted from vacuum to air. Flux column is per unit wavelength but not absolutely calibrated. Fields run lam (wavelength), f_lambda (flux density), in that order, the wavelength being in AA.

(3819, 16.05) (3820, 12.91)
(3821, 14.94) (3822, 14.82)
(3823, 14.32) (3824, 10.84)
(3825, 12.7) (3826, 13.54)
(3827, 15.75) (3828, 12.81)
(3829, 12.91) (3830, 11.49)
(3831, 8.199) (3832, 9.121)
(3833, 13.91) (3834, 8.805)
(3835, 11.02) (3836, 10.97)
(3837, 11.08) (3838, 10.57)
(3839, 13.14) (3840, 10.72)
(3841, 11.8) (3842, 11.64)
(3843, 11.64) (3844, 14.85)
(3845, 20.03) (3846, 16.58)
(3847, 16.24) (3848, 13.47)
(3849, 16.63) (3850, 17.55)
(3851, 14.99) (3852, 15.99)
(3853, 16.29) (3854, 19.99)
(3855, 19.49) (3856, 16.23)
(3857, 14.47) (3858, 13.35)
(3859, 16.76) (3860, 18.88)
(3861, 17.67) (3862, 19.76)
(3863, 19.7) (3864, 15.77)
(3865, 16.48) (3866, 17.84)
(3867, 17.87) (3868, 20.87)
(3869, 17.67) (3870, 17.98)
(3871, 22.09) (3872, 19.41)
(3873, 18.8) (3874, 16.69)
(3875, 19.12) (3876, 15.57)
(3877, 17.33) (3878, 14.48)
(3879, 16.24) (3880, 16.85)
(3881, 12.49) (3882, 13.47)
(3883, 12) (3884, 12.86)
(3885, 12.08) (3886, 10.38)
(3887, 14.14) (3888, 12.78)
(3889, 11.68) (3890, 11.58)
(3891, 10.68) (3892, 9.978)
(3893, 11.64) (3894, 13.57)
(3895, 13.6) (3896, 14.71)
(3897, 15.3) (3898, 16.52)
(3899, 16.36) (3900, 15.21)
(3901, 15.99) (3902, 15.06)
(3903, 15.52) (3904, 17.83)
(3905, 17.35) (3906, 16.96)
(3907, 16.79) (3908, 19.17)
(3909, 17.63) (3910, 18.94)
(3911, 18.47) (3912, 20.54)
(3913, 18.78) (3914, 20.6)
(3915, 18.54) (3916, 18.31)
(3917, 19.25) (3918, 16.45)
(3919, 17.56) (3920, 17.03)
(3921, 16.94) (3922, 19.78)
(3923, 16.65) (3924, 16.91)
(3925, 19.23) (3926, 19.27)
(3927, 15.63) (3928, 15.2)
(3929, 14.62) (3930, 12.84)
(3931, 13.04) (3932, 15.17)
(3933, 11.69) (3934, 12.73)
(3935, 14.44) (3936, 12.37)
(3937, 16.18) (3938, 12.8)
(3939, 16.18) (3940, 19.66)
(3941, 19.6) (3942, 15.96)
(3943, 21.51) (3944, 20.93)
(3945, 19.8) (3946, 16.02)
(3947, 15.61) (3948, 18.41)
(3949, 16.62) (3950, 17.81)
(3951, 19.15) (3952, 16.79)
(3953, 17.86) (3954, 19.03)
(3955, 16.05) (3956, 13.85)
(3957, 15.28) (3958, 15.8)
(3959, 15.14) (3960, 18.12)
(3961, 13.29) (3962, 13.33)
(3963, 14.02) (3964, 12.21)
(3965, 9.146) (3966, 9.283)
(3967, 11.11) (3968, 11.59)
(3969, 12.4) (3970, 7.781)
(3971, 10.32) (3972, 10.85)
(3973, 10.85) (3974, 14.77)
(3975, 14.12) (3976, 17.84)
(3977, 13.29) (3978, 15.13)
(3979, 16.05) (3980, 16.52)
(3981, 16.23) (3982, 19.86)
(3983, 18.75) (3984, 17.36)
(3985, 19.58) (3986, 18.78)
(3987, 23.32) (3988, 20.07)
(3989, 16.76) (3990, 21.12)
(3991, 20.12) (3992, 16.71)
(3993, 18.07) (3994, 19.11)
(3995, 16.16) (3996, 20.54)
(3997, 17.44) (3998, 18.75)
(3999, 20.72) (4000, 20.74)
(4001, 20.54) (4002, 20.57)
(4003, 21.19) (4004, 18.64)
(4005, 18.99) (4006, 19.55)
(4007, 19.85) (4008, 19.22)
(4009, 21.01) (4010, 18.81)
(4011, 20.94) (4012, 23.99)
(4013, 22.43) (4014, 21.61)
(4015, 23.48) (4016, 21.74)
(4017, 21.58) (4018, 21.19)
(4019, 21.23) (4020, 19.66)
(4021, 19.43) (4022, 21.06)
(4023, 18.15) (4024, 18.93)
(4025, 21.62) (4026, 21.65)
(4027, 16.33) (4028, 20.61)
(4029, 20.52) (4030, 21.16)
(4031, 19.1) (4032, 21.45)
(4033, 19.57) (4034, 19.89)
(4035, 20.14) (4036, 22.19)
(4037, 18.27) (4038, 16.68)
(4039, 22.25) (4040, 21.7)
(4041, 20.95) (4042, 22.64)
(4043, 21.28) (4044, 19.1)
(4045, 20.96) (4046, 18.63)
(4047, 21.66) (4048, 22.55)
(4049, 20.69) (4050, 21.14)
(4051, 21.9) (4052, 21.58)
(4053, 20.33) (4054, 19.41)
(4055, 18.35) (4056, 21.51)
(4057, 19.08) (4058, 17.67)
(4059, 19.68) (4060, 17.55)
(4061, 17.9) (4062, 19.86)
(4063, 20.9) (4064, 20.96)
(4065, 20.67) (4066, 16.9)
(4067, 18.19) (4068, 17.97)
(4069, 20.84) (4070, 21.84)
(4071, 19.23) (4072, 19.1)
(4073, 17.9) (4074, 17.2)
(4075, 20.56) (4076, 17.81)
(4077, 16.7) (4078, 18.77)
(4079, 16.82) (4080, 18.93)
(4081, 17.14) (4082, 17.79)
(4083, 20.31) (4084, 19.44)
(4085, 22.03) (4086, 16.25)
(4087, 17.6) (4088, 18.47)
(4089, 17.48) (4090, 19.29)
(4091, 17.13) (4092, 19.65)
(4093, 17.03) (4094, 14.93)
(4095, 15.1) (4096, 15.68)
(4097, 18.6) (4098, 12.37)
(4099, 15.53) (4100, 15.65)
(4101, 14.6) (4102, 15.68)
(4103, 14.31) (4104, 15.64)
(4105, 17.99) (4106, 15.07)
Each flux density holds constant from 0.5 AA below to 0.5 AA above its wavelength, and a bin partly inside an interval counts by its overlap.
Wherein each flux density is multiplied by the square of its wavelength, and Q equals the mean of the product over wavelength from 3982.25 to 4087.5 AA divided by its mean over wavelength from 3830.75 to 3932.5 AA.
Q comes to 1.4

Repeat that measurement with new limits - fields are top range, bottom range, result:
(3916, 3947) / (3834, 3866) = 1.13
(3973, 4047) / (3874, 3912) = 1.38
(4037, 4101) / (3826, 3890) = 1.40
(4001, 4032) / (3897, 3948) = 1.27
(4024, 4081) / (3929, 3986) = 1.36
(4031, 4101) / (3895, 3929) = 1.19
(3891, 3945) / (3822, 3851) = 1.32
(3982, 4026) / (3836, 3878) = 1.32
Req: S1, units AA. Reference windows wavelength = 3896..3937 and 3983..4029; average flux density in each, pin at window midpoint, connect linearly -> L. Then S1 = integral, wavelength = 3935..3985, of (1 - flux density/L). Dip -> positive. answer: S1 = 7.7 AA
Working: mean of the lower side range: 16.6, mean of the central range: 15.4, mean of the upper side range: 20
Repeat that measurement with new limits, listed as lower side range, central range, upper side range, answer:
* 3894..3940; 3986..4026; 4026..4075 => -2.88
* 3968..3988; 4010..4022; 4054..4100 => -3.53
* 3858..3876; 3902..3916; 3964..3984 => -1.51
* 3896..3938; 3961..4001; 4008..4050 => 6.40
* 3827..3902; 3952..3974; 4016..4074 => 5.39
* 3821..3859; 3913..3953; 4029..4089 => -1.58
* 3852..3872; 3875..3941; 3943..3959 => 7.45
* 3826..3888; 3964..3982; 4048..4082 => 4.63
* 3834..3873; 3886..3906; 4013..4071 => 3.27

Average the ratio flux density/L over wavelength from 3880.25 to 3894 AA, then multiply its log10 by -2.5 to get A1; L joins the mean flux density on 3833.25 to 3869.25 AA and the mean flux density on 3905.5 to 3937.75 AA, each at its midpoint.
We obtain 0.31 mag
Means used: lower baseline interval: 15.4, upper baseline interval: 16.8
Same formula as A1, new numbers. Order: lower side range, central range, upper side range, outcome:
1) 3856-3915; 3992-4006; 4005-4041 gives 0.025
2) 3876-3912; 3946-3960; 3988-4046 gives 0.039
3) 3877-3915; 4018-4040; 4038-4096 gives -0.098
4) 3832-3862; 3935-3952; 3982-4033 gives 0.035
